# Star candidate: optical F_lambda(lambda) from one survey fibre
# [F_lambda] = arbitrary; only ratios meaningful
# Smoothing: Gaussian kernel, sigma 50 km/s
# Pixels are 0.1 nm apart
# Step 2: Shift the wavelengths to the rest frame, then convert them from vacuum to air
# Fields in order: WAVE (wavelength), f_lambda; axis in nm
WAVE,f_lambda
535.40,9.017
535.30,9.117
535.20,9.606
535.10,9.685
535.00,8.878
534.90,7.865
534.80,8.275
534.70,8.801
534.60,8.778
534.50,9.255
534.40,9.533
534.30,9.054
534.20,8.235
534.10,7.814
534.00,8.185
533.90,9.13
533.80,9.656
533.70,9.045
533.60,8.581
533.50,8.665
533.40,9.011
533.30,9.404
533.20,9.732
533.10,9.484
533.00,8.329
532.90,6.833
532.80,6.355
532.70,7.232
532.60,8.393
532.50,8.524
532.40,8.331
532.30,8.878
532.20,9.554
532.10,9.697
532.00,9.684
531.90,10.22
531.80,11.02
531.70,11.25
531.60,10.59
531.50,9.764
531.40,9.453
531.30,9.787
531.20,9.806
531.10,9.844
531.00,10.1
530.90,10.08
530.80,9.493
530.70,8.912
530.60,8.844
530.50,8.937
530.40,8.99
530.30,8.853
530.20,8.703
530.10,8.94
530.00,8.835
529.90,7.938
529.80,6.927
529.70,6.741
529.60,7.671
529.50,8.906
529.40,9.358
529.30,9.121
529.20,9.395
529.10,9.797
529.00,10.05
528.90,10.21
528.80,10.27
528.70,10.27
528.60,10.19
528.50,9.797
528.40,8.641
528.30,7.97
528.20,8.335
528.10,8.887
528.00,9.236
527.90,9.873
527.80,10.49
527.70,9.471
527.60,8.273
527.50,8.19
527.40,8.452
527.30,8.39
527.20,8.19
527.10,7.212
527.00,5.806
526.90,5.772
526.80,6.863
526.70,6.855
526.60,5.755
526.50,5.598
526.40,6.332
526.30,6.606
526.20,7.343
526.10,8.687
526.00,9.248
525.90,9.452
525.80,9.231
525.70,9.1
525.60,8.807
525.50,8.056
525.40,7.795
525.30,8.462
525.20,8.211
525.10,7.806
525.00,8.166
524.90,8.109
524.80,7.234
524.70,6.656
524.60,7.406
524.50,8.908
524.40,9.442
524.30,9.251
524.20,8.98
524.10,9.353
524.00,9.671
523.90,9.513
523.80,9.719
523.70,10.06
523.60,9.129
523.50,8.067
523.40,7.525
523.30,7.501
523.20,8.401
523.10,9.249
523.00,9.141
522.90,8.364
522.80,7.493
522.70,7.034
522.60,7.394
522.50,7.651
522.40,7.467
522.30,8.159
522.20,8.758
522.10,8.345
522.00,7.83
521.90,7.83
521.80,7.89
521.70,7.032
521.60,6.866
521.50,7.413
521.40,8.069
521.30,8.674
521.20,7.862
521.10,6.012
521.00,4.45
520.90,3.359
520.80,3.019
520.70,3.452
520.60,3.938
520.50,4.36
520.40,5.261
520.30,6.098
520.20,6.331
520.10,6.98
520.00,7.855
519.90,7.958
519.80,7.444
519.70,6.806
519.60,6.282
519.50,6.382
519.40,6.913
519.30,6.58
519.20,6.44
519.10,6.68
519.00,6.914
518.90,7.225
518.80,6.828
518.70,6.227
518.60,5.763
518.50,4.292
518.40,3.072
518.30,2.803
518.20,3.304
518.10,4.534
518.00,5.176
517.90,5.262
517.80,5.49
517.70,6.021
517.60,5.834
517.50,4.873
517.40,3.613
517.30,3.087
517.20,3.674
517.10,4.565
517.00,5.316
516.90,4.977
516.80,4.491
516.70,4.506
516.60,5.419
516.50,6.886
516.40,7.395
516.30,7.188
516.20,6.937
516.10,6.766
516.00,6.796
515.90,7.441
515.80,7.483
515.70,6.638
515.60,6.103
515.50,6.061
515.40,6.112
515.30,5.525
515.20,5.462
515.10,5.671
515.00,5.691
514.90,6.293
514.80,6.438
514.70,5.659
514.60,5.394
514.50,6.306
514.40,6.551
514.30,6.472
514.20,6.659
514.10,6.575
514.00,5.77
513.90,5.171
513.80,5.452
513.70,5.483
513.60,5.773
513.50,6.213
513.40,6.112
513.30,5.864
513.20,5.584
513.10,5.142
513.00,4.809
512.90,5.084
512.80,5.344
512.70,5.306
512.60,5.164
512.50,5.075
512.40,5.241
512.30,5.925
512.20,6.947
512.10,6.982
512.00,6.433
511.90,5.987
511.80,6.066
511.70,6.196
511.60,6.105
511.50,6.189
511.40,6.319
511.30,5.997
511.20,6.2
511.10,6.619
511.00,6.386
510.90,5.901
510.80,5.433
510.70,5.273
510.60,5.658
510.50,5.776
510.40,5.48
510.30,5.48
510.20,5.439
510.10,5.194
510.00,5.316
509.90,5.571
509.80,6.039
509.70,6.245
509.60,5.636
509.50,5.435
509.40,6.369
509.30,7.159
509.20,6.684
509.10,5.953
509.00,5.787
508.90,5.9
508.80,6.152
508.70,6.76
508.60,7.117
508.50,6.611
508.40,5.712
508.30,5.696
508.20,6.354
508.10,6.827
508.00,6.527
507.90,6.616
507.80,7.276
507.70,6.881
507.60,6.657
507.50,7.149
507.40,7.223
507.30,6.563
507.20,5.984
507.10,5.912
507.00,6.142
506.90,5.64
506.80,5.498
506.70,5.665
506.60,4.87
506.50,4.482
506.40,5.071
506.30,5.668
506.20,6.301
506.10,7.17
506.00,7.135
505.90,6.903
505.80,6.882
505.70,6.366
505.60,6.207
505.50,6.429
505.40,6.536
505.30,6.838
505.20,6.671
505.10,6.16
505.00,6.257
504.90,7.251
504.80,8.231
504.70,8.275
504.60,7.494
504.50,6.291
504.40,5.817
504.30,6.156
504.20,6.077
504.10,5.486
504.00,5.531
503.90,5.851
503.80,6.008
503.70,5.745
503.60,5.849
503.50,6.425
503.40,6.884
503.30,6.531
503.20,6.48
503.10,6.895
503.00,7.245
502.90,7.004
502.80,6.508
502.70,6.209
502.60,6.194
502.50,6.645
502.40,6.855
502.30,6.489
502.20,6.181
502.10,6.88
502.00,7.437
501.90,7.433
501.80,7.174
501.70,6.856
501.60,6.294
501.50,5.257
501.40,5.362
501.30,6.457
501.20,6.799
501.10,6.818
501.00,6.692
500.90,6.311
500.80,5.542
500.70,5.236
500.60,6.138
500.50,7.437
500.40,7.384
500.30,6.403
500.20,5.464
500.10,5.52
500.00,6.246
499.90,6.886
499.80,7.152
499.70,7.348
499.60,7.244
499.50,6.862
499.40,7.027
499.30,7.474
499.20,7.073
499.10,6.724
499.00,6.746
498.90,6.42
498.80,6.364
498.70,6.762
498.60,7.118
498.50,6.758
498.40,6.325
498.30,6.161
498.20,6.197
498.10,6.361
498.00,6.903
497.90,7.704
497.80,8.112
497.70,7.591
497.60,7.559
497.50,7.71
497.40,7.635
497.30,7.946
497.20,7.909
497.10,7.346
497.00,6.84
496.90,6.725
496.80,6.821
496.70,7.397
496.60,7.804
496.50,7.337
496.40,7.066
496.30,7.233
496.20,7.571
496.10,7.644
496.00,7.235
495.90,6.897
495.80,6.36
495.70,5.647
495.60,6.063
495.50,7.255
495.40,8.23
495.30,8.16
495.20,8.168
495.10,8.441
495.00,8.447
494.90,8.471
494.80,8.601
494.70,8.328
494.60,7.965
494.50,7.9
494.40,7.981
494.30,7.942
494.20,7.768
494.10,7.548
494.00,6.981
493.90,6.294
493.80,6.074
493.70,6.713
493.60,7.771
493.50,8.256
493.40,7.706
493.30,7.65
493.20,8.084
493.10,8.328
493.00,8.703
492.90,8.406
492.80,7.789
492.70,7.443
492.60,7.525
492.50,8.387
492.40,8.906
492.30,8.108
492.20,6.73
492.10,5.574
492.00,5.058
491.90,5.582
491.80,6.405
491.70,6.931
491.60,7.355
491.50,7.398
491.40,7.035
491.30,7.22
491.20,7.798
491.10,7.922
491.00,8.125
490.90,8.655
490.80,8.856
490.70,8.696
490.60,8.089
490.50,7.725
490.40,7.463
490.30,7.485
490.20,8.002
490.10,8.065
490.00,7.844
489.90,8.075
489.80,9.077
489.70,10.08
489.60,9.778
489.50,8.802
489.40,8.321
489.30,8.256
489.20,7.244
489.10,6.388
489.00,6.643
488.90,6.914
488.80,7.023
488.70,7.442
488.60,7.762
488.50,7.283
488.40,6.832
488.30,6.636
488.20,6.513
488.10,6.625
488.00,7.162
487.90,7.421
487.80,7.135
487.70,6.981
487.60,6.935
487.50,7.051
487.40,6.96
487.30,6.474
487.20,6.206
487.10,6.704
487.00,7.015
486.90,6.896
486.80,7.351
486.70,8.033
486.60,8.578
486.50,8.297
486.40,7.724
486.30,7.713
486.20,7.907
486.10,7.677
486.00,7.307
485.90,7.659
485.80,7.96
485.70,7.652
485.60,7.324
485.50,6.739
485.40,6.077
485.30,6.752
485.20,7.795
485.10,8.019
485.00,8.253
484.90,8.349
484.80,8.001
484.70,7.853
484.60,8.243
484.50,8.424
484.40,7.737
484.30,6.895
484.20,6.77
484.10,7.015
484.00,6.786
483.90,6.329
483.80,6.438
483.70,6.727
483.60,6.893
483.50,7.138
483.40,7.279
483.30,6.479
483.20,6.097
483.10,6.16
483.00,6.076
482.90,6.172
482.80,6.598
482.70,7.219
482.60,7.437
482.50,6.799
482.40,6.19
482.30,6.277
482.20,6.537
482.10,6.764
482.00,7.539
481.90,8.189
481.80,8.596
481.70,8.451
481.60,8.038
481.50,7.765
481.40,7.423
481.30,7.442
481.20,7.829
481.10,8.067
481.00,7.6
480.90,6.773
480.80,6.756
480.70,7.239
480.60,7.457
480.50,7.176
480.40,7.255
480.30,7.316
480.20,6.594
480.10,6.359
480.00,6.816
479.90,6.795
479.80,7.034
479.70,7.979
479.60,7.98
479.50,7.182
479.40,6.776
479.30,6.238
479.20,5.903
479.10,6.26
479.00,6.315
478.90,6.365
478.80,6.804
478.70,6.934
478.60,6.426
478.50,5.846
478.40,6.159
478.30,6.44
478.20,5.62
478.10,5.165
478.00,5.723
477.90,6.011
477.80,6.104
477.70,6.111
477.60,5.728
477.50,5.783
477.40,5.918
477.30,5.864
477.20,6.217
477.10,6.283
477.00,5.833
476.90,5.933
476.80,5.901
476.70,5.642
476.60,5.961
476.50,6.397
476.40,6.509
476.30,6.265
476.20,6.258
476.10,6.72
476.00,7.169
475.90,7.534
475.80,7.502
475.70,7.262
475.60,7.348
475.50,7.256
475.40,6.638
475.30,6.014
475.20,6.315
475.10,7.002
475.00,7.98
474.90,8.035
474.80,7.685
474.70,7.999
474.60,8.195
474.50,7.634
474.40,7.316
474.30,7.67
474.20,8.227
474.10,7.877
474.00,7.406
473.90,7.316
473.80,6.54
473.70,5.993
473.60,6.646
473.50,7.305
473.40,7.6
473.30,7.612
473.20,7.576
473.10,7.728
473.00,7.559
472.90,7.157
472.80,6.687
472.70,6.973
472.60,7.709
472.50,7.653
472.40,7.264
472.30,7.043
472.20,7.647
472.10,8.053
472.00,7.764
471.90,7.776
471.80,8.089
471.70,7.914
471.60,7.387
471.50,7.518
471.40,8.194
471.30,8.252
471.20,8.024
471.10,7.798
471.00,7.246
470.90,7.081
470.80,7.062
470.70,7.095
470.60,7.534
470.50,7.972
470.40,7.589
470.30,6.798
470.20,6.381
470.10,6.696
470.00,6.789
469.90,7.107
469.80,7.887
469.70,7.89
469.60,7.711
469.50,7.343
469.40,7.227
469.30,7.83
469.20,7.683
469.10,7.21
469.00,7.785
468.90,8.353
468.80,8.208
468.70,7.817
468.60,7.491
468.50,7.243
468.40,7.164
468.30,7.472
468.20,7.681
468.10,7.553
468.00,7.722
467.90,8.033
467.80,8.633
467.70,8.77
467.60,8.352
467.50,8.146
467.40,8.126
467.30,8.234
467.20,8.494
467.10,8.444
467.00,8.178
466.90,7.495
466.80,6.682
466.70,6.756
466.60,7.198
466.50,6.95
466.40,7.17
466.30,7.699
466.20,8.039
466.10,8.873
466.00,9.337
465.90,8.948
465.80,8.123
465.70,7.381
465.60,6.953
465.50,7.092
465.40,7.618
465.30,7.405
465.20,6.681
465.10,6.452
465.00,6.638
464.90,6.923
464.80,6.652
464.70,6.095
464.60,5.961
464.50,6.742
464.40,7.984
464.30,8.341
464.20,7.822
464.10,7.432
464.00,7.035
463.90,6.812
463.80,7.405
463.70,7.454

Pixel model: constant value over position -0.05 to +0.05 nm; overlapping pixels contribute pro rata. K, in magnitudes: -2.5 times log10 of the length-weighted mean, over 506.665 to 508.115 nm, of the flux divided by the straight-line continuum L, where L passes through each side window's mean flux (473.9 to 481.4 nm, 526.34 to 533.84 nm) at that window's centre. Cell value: 0.23 mag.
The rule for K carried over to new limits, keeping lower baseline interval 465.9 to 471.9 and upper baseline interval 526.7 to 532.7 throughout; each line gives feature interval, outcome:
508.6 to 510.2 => 0.38 mag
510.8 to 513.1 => 0.41 mag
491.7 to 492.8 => 0.17 mag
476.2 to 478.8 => 0.29 mag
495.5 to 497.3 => 0.17 mag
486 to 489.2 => 0.13 mag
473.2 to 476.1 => 0.07 mag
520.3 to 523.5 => 0.26 mag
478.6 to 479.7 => 0.18 mag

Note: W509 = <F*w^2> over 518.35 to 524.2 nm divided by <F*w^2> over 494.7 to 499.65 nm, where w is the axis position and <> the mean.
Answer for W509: 1.08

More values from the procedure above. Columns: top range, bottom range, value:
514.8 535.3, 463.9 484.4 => 1.32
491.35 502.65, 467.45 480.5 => 1.10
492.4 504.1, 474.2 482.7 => 1.11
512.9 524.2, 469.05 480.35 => 1.09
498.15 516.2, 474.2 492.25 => 0.97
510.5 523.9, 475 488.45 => 1.04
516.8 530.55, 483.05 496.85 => 1.14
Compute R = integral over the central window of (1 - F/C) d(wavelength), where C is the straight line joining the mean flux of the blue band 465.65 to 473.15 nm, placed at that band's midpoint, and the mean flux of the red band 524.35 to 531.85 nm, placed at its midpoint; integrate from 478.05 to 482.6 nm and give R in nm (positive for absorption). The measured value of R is 0.51 nm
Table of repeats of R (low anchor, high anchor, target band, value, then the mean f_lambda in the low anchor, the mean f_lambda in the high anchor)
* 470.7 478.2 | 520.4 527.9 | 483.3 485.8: -0.05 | 7.03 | 7.71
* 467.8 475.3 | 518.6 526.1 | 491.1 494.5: 0.05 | 7.49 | 7.53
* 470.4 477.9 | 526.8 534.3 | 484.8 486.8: -0.05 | 7.11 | 8.92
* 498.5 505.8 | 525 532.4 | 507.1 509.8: 0.25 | 6.56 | 8.76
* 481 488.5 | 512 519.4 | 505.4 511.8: -0.08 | 7.24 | 5.71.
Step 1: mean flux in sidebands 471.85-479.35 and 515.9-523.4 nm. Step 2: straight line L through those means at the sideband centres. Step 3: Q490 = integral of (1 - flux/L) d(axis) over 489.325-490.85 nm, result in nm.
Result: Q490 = -0.41 nm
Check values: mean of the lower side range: 6.82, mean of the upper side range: 6.26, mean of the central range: 8.42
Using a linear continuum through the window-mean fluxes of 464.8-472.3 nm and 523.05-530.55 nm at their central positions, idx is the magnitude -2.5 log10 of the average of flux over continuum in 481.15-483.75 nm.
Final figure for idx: 0.108 mag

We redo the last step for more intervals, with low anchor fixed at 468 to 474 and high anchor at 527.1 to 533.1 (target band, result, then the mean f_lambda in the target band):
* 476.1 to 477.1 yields 0.24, 6.12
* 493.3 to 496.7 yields 0.08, 7.51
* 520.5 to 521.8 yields 0.44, 5.87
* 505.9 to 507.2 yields 0.40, 5.85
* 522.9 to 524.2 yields 0.00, 8.92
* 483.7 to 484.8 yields 0.08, 7.26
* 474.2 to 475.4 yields 0.02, 7.44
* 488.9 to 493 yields 0.04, 7.73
